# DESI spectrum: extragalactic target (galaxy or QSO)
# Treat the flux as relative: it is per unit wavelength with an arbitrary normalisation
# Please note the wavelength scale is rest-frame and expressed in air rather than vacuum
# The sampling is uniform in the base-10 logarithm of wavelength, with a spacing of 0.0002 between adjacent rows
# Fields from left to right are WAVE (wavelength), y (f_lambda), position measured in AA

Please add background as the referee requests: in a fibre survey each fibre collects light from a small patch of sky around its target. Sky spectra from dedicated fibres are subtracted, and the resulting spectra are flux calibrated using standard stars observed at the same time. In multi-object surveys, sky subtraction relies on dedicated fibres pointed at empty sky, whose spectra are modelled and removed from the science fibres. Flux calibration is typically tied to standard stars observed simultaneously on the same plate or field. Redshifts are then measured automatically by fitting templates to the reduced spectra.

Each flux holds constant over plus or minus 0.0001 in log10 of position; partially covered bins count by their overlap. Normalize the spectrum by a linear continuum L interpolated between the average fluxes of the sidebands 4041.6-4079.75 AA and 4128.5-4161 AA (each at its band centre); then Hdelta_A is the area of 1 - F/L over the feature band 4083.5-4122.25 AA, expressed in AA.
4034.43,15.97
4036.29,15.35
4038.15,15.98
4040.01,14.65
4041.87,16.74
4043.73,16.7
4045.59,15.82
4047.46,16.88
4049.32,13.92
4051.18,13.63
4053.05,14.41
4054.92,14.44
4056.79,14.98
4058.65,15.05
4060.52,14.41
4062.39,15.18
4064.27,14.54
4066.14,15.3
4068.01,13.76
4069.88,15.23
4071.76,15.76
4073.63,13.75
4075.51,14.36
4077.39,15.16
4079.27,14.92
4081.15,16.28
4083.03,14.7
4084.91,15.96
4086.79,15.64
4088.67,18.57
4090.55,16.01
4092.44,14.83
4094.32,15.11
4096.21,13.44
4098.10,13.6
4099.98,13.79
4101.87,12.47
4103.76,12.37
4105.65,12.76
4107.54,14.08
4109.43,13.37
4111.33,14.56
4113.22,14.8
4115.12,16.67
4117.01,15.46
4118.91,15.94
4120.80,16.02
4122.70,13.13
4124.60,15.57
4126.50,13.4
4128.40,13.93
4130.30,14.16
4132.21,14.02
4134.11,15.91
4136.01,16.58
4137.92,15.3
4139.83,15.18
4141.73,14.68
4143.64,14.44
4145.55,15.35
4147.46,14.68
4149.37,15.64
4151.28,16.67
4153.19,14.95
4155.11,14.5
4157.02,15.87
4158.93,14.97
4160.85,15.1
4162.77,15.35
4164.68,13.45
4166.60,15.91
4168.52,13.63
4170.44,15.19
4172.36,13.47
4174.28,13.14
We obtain 0.8 AA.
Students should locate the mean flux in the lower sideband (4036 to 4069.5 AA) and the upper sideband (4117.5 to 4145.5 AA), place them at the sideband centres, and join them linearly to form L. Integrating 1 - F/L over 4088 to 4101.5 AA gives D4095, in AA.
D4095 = 0.11 AA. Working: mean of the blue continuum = 15.1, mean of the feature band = 14.9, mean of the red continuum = 14.9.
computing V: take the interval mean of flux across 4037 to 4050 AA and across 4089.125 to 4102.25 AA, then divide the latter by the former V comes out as 0.91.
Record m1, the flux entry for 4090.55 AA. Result 16.01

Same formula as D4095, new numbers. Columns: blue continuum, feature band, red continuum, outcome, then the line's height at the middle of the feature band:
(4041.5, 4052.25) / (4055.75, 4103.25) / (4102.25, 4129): 0.4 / 15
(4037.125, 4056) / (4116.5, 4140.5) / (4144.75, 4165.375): 0.4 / 15.2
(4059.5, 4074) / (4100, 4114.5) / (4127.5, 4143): 1.3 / 14.9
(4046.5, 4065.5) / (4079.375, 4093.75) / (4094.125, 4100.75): -1.9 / 14.1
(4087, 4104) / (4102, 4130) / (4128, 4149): 0.8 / 14.8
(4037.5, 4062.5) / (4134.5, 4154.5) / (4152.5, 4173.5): -0.7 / 14.8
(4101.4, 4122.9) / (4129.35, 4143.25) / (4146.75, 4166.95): -0.3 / 14.8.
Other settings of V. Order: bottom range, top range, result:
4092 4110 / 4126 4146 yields 1.09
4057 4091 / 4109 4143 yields 0.98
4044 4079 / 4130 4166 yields 1.02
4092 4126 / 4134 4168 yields 1.06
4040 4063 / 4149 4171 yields 1.00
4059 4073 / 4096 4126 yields 0.96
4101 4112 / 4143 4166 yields 1.14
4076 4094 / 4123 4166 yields 0.95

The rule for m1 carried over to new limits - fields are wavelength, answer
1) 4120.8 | 16.02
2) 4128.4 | 13.93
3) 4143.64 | 14.44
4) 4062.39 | 15.18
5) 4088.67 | 18.57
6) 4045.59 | 15.82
